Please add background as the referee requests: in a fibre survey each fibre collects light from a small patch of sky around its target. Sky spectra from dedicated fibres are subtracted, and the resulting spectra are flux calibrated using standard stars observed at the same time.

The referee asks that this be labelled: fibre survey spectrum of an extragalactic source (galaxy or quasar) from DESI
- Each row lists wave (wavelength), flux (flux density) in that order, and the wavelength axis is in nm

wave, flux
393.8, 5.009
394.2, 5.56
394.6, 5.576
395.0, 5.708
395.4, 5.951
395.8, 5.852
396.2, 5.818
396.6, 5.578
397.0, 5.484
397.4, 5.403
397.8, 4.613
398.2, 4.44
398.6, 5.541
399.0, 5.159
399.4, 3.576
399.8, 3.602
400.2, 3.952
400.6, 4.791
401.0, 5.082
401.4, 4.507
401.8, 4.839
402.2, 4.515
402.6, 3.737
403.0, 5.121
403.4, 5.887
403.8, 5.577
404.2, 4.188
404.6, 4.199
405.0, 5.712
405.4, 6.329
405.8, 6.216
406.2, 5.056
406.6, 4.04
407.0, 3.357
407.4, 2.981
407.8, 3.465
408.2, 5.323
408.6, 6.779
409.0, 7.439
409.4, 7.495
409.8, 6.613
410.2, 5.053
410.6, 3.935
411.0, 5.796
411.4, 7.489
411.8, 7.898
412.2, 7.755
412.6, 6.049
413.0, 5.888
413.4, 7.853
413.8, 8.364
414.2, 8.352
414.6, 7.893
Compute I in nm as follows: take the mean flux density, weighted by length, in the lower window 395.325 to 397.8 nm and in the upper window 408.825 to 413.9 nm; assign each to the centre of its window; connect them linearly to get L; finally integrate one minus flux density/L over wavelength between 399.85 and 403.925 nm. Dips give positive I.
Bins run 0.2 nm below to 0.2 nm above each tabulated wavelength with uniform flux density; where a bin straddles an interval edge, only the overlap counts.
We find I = 0.85 nm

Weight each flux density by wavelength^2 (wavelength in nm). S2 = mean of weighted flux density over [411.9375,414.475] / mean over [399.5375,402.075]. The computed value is 1.8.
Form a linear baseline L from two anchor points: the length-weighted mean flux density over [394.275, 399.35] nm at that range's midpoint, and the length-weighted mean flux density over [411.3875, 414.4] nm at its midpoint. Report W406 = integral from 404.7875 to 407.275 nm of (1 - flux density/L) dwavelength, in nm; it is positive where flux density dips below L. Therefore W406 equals 0.57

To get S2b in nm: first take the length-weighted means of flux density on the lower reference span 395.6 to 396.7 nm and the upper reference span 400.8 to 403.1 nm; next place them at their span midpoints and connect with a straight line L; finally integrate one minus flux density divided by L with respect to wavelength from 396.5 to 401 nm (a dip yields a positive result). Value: 0.445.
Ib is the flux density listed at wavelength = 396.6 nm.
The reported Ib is 5.578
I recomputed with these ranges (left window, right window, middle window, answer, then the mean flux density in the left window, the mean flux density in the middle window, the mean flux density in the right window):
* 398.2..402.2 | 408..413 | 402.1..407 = 0.32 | 4.55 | 4.99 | 6.45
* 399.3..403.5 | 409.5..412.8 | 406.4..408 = 0.61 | 4.5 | 3.46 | 6.36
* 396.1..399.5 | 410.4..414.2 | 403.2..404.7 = 0.21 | 5.09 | 5.01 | 6.86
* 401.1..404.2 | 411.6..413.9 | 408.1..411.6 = 0.16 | 4.84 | 6.24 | 7.25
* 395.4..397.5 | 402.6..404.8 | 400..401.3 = 0.15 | 5.67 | 4.6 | 4.88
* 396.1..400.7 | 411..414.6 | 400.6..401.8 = 0.11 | 4.81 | 4.8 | 7.39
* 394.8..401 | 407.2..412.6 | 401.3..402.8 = 0.27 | 5.03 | 4.39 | 6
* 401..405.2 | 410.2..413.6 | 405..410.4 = 0.29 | 4.84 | 5.41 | 6.49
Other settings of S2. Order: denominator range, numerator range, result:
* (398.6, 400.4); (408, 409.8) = 1.67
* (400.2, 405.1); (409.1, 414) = 1.46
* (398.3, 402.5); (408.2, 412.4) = 1.52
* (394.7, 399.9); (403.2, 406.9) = 1.04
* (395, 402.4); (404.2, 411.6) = 1.14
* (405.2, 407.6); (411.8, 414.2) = 1.63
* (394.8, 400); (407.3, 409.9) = 1.20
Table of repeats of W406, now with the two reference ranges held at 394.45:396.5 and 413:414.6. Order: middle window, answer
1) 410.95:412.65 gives 0.10 nm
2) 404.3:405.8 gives 0.31 nm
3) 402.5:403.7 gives 0.29 nm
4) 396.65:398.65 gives 0.31 nm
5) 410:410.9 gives 0.34 nm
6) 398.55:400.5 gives 0.60 nm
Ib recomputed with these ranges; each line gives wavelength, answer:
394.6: 5.576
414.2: 8.352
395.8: 5.852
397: 5.484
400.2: 3.952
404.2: 4.188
